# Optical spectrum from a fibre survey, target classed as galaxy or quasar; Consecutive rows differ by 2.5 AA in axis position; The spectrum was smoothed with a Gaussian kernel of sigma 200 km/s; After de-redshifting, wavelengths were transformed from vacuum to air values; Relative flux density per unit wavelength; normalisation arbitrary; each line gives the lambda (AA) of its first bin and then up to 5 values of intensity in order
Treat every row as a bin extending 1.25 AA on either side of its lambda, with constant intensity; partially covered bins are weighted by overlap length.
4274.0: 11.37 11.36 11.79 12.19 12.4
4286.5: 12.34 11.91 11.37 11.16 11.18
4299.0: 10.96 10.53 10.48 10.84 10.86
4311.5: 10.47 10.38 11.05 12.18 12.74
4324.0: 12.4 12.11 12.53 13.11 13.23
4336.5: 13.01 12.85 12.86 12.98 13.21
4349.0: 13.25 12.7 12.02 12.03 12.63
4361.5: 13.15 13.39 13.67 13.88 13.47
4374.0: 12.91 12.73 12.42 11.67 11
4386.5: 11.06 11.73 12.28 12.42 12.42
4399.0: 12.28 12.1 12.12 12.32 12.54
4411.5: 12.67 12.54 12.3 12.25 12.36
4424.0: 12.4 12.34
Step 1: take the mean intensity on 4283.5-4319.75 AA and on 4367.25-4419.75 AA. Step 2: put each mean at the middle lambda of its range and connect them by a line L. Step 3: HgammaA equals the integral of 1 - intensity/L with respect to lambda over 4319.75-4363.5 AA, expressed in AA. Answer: -4.0 AA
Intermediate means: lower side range 11.2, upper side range 12.4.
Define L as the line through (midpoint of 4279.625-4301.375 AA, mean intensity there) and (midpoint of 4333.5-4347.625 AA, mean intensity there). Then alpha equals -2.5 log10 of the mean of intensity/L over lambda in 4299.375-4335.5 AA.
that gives 0.07 mag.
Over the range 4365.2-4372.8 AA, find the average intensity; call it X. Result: 13.7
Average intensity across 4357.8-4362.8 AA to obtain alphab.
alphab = 12.9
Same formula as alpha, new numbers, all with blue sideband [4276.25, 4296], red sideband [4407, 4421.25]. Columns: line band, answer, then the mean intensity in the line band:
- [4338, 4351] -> -0.08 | 13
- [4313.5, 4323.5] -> 0.02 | 11.7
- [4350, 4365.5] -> -0.04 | 12.7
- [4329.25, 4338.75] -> -0.08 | 13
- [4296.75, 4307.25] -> 0.11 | 10.7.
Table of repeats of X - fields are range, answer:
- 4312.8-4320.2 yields 11.2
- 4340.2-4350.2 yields 13.1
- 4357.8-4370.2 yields 13.3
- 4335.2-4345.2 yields 12.9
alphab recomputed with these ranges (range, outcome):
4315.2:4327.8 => 12.1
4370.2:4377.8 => 13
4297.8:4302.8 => 10.7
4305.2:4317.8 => 10.7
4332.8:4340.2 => 13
